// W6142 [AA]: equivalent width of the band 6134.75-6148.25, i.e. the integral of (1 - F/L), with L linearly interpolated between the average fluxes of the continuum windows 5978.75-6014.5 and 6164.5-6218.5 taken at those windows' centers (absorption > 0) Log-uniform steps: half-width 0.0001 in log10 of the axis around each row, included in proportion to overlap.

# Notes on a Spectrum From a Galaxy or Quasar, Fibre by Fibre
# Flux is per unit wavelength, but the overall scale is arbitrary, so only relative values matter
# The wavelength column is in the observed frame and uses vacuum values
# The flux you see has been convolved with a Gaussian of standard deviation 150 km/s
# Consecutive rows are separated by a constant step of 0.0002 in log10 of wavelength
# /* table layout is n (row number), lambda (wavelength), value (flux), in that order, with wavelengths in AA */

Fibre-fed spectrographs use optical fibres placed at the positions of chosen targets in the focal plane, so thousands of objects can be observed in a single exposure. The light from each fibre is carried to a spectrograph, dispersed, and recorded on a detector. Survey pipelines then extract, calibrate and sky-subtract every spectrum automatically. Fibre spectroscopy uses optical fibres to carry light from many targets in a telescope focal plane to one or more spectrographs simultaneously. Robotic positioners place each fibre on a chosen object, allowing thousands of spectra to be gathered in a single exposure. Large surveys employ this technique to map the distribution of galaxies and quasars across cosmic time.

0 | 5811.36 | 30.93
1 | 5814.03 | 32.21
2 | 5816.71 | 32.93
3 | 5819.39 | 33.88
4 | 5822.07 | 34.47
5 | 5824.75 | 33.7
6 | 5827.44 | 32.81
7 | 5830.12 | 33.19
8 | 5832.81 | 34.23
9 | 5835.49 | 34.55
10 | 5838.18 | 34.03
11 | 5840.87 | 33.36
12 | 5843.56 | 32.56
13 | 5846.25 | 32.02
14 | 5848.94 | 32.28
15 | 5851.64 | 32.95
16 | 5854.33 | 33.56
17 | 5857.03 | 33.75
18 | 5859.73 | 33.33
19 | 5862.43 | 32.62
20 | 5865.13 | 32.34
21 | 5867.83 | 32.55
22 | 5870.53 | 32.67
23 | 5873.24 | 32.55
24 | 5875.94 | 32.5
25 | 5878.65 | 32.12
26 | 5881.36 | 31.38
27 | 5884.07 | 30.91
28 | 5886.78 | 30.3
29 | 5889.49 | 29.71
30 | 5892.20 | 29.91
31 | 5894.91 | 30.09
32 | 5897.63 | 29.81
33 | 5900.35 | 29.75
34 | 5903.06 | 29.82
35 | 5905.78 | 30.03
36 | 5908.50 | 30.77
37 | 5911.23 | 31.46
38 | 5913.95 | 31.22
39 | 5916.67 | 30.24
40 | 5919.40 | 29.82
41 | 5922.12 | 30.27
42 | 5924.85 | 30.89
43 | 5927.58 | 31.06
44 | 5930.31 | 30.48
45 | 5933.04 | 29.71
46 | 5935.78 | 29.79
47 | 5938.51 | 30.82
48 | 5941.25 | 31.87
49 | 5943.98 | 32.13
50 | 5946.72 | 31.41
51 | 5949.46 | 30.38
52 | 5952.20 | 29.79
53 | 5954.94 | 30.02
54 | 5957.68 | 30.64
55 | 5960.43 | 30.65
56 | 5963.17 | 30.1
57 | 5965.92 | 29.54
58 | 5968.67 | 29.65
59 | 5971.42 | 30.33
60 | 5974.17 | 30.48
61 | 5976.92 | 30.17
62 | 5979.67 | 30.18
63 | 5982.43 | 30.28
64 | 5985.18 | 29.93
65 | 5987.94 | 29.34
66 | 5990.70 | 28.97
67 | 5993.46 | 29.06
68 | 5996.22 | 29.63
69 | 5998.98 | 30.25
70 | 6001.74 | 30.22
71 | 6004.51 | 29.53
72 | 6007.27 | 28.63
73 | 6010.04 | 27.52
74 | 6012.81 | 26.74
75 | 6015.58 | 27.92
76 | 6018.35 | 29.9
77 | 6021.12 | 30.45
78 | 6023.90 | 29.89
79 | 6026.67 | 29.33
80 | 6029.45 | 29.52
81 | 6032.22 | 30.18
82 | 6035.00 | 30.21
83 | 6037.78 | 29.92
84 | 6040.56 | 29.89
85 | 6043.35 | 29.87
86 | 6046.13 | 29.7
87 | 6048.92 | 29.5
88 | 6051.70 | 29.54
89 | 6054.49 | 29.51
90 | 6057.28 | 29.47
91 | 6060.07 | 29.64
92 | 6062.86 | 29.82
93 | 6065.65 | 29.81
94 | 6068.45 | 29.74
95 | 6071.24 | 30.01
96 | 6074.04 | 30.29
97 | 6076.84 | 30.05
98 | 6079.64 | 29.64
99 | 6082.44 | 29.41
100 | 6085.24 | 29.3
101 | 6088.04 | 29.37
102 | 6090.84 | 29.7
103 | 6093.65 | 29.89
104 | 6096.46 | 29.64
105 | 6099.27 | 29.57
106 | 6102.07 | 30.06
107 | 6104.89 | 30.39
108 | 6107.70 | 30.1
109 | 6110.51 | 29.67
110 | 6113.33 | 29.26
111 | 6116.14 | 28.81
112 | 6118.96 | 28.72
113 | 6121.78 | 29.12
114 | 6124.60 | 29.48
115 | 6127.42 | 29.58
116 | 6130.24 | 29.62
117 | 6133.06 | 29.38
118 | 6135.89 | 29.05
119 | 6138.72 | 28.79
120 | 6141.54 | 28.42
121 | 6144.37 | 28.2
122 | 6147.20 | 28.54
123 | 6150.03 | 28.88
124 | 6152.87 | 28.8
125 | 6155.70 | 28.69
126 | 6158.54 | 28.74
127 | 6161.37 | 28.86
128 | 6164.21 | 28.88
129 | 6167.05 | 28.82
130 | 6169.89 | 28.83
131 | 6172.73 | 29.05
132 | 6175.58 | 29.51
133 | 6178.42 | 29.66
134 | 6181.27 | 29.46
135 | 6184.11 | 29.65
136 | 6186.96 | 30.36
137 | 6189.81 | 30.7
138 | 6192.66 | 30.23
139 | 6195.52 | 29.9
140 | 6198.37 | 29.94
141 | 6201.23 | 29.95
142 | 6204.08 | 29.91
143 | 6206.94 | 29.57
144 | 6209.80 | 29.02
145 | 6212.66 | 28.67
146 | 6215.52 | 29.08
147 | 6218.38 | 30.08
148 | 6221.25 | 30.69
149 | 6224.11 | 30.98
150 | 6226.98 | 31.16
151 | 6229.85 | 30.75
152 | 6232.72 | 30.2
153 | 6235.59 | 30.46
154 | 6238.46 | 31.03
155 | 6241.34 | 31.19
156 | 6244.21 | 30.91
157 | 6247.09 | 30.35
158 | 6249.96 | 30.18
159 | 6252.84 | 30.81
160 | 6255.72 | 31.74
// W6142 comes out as 0.4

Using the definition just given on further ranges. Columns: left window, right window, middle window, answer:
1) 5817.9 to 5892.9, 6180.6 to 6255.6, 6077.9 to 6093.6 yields 0.80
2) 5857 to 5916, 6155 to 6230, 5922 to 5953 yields 0.26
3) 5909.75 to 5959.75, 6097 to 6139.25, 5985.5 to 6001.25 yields 0.39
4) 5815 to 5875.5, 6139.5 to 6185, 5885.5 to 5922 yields 2.44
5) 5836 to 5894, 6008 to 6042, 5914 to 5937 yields 0.59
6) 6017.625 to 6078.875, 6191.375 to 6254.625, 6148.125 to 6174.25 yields 1.09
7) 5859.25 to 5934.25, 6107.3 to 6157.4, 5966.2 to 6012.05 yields 0.96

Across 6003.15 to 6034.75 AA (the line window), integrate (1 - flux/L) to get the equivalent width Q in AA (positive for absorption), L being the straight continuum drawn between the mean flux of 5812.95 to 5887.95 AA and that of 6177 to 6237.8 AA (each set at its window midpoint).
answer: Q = 2.4 AA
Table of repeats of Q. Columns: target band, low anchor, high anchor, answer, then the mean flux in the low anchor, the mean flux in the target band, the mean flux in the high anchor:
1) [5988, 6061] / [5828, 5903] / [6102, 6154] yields 2.23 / 32.2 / 29.4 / 29.2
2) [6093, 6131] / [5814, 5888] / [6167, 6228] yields 1.24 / 32.9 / 29.6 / 29.8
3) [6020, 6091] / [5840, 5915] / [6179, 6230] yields 2.26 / 31.6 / 29.8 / 30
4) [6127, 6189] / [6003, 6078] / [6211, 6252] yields 2.01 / 29.5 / 29.1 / 30.4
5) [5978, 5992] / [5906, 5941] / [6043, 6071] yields 0.19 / 30.6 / 29.7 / 29.7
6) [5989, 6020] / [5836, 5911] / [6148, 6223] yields 1.86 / 31.8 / 29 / 29.5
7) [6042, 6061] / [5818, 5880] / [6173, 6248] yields 1.11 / 33.1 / 29.6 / 30.1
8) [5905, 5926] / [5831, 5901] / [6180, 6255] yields 0.85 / 32.2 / 30.6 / 30.2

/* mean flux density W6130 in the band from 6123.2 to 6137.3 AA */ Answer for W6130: 29.4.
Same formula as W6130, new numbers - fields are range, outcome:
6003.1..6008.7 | 29.1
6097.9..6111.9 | 30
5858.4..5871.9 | 32.7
